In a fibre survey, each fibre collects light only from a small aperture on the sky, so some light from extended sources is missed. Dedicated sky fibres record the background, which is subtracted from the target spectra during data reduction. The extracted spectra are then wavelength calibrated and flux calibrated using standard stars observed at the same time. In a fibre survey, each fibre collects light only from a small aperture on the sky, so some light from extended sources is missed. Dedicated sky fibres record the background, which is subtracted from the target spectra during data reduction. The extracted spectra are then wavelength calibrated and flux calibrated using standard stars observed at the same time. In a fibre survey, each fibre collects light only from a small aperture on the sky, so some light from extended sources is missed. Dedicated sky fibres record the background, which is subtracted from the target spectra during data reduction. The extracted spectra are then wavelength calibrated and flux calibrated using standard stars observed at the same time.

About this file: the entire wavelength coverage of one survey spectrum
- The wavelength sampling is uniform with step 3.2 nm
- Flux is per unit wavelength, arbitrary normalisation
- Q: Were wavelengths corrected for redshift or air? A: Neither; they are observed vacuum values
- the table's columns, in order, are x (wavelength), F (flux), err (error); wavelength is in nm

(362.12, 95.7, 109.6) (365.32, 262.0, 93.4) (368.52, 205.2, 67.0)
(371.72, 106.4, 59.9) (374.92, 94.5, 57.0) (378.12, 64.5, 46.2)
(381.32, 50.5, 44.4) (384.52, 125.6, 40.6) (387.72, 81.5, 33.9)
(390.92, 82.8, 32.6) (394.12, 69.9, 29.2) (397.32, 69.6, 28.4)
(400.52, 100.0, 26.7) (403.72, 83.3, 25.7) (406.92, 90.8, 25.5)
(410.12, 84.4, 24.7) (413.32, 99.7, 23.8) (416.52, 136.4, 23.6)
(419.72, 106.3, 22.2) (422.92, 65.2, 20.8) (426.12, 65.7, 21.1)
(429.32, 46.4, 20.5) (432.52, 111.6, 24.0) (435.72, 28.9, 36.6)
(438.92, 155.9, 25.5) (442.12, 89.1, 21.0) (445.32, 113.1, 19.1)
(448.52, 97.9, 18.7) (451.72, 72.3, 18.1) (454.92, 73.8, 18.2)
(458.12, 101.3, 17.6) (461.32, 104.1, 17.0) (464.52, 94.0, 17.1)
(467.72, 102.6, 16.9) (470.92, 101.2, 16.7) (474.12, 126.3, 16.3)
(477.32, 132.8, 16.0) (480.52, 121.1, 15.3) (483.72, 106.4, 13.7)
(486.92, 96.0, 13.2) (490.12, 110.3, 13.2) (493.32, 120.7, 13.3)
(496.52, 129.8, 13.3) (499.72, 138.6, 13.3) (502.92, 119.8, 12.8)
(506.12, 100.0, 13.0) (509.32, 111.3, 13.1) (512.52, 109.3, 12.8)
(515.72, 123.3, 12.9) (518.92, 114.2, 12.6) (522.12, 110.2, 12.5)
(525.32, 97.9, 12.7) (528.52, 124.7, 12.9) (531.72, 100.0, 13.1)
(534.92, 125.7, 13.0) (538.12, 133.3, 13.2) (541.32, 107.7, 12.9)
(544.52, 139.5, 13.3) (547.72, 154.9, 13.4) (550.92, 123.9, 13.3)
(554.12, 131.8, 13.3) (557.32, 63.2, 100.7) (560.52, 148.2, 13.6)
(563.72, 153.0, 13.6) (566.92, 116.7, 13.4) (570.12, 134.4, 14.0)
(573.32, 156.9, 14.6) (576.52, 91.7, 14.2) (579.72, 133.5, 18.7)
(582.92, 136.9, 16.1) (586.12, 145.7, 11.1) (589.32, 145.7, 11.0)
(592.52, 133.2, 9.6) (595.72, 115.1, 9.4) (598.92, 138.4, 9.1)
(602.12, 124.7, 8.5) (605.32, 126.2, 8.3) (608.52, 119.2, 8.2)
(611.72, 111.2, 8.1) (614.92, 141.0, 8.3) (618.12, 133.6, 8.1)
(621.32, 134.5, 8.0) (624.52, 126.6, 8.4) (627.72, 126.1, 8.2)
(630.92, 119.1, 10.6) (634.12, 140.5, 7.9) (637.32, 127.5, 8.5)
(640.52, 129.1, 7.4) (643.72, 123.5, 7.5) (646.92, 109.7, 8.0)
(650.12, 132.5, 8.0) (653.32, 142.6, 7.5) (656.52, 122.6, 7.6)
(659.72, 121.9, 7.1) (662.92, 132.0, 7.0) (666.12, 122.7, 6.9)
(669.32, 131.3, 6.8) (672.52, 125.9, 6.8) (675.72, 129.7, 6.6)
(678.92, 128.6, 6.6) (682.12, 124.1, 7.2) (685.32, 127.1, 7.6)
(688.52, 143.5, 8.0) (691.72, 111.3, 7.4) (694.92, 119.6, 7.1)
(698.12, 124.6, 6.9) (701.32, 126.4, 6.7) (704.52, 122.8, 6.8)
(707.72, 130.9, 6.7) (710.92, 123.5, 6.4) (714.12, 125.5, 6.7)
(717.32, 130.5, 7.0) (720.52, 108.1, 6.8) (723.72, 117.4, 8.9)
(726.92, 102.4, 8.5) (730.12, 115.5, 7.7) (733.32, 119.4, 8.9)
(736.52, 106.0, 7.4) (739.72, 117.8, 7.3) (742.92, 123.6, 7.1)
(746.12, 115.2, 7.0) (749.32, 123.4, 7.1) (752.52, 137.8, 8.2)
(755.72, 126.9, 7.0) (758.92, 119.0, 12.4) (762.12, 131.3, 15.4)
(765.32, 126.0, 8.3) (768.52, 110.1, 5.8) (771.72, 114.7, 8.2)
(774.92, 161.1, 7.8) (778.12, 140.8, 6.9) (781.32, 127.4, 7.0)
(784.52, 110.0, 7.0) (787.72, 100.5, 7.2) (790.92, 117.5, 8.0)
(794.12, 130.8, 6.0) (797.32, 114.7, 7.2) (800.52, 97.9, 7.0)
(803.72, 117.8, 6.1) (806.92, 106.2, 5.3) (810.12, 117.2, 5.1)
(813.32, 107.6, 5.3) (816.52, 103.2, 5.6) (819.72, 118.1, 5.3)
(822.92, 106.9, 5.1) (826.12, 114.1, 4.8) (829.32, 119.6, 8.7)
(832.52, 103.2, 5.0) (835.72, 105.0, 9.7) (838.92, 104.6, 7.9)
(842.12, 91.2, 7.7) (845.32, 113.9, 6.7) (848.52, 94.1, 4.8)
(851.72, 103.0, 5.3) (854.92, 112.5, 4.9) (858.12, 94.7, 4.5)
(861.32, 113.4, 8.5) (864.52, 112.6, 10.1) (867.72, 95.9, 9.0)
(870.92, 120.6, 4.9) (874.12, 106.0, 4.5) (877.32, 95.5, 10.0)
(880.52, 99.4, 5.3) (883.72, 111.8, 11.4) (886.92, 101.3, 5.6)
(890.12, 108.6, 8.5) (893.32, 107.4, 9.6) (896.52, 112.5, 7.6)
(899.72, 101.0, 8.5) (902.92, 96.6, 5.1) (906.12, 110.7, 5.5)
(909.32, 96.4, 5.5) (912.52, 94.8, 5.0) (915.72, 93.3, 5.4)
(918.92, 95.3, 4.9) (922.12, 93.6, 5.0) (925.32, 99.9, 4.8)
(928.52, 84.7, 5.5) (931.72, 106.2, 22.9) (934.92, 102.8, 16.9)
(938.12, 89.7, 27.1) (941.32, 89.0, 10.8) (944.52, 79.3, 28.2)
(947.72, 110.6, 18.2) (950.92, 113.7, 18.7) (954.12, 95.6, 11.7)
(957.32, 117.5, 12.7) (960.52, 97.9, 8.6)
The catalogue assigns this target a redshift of 0.180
